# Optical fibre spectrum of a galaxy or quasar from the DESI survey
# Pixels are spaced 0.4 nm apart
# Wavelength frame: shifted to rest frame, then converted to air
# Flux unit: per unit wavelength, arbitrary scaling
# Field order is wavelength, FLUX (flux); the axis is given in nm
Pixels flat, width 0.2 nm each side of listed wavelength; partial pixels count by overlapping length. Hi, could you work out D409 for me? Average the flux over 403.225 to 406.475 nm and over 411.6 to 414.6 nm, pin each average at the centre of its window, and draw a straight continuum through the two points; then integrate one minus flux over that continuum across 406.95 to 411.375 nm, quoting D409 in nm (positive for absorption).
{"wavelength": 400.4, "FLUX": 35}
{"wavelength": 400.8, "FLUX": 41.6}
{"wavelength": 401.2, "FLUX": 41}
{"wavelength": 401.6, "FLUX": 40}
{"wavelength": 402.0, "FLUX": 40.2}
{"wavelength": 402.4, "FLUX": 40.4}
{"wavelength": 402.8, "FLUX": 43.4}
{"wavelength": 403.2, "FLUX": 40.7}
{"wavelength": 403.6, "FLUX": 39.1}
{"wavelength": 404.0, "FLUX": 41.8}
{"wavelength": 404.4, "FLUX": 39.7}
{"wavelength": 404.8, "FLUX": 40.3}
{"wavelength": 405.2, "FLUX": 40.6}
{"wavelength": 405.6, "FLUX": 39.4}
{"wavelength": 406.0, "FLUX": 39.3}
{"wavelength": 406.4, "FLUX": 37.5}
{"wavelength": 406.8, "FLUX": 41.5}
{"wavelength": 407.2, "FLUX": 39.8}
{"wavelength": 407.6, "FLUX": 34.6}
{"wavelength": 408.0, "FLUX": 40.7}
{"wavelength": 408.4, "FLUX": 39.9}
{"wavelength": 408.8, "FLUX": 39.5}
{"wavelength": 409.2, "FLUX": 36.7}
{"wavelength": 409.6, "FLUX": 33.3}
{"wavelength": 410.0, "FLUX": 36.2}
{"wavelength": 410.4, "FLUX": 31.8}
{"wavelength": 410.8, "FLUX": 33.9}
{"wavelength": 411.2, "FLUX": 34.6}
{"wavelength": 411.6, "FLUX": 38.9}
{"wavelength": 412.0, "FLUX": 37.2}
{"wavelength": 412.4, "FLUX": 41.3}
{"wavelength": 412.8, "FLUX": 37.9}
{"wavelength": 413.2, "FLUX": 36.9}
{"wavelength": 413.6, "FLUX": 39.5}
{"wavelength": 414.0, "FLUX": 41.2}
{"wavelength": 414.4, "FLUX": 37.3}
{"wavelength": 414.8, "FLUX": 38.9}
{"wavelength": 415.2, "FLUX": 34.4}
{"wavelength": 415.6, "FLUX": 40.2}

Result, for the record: 0.31 nm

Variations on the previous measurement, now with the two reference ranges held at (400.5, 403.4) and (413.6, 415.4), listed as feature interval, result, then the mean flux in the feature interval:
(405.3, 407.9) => 0.065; 38.8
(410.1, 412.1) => 0.186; 35.2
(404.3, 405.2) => 0.001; 40.2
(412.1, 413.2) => -0.011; 38.9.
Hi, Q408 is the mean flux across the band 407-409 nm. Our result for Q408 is 38.9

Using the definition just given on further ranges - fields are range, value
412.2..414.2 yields 39.4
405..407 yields 39.7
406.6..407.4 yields 40.6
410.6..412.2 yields 36.2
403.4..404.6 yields 40.2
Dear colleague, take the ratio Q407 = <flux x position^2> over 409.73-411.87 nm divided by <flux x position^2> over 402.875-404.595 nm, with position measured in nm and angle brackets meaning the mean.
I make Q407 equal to 0.90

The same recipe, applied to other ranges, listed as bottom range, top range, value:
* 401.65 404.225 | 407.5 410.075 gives 0.94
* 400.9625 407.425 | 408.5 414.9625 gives 0.96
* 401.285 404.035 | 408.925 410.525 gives 0.89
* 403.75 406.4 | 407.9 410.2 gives 0.96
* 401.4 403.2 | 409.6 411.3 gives 0.86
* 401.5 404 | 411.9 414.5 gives 1.00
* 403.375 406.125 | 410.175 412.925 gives 0.94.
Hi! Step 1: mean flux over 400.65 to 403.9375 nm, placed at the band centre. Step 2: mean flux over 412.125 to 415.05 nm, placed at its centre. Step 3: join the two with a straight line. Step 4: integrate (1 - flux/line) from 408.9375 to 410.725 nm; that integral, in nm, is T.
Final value 0.221 nm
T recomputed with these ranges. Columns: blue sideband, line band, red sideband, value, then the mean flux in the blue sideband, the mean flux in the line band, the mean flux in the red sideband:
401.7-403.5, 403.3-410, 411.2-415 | 0.19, 41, 38.9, 38.6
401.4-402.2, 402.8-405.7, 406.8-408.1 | -0.07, 40.1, 40.5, 38.7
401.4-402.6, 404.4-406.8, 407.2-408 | -0.07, 40.2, 39.6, 37.4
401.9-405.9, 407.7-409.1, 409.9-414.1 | -0.03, 40.5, 39.4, 37.1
